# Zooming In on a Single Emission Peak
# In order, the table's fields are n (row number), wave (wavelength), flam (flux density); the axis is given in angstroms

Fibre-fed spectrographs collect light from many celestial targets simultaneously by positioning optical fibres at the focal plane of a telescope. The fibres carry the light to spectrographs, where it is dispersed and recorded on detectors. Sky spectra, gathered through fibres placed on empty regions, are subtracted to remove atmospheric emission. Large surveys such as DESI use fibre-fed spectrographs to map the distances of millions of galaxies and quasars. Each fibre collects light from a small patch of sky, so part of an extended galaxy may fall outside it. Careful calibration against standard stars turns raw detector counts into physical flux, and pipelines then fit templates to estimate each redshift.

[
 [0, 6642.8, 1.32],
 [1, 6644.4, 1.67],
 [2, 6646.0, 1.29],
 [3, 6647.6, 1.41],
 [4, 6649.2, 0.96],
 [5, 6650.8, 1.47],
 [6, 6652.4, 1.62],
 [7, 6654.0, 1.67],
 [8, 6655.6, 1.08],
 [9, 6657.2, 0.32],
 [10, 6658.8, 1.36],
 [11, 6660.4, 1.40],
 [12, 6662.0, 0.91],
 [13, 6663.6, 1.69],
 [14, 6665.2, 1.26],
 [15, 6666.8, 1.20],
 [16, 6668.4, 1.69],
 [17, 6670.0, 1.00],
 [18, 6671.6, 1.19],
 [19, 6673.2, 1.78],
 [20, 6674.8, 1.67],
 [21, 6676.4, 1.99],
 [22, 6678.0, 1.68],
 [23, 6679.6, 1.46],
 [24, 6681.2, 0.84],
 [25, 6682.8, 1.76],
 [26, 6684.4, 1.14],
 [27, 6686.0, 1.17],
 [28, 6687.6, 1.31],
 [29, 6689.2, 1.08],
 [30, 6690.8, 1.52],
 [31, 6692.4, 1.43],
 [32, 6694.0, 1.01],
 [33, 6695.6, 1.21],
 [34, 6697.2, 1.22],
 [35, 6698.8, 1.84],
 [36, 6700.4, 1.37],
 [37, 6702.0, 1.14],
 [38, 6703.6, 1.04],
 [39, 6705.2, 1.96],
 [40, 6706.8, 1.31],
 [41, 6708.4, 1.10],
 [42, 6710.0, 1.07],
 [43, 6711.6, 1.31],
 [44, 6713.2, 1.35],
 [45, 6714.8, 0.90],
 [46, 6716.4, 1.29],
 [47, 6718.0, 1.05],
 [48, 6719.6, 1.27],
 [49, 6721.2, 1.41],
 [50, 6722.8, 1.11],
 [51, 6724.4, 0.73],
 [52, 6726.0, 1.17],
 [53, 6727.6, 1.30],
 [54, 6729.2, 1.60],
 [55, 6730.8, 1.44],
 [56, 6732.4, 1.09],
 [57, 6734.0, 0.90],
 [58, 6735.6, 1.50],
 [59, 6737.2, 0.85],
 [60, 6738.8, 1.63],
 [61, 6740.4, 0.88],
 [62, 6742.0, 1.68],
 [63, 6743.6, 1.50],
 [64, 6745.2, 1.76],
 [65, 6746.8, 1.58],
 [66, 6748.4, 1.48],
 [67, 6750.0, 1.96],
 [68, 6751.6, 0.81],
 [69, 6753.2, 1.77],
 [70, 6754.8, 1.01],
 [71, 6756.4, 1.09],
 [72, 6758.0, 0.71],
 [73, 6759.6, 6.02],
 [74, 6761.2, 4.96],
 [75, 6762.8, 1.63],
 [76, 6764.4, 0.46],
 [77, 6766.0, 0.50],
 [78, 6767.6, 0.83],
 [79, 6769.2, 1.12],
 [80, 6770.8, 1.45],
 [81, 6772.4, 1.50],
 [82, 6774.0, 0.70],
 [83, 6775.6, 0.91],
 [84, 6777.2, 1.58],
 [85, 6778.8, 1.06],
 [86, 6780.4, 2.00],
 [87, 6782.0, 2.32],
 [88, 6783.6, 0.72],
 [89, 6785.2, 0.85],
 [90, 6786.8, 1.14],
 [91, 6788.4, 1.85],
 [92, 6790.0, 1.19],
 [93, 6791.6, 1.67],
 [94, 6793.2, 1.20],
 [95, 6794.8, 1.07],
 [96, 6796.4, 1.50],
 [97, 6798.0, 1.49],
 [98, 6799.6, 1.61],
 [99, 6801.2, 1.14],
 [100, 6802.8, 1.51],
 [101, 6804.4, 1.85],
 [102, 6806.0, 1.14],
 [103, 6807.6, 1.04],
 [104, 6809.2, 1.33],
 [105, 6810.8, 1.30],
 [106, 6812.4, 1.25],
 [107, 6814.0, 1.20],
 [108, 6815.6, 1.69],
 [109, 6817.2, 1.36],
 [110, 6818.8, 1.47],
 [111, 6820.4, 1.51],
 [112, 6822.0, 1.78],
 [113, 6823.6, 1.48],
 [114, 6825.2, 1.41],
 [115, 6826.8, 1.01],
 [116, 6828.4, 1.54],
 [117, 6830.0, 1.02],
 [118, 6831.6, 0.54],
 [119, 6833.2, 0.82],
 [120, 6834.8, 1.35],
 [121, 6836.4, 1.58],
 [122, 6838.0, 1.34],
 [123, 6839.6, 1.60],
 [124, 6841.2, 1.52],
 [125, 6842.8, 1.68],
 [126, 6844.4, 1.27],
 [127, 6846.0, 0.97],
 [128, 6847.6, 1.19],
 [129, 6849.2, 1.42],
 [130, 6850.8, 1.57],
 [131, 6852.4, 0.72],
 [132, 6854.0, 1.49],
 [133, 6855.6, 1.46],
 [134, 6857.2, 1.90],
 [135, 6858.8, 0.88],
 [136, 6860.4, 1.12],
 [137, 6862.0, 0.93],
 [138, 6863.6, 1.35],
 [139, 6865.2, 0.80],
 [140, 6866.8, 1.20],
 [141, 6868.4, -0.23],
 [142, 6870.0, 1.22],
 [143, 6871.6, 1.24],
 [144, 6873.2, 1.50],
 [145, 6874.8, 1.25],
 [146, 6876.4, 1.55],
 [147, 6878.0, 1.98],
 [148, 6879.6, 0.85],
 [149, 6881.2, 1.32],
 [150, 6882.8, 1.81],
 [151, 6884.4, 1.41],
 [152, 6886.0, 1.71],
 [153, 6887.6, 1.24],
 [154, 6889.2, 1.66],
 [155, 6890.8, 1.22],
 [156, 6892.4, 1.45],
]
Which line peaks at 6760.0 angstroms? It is H-alpha 6563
